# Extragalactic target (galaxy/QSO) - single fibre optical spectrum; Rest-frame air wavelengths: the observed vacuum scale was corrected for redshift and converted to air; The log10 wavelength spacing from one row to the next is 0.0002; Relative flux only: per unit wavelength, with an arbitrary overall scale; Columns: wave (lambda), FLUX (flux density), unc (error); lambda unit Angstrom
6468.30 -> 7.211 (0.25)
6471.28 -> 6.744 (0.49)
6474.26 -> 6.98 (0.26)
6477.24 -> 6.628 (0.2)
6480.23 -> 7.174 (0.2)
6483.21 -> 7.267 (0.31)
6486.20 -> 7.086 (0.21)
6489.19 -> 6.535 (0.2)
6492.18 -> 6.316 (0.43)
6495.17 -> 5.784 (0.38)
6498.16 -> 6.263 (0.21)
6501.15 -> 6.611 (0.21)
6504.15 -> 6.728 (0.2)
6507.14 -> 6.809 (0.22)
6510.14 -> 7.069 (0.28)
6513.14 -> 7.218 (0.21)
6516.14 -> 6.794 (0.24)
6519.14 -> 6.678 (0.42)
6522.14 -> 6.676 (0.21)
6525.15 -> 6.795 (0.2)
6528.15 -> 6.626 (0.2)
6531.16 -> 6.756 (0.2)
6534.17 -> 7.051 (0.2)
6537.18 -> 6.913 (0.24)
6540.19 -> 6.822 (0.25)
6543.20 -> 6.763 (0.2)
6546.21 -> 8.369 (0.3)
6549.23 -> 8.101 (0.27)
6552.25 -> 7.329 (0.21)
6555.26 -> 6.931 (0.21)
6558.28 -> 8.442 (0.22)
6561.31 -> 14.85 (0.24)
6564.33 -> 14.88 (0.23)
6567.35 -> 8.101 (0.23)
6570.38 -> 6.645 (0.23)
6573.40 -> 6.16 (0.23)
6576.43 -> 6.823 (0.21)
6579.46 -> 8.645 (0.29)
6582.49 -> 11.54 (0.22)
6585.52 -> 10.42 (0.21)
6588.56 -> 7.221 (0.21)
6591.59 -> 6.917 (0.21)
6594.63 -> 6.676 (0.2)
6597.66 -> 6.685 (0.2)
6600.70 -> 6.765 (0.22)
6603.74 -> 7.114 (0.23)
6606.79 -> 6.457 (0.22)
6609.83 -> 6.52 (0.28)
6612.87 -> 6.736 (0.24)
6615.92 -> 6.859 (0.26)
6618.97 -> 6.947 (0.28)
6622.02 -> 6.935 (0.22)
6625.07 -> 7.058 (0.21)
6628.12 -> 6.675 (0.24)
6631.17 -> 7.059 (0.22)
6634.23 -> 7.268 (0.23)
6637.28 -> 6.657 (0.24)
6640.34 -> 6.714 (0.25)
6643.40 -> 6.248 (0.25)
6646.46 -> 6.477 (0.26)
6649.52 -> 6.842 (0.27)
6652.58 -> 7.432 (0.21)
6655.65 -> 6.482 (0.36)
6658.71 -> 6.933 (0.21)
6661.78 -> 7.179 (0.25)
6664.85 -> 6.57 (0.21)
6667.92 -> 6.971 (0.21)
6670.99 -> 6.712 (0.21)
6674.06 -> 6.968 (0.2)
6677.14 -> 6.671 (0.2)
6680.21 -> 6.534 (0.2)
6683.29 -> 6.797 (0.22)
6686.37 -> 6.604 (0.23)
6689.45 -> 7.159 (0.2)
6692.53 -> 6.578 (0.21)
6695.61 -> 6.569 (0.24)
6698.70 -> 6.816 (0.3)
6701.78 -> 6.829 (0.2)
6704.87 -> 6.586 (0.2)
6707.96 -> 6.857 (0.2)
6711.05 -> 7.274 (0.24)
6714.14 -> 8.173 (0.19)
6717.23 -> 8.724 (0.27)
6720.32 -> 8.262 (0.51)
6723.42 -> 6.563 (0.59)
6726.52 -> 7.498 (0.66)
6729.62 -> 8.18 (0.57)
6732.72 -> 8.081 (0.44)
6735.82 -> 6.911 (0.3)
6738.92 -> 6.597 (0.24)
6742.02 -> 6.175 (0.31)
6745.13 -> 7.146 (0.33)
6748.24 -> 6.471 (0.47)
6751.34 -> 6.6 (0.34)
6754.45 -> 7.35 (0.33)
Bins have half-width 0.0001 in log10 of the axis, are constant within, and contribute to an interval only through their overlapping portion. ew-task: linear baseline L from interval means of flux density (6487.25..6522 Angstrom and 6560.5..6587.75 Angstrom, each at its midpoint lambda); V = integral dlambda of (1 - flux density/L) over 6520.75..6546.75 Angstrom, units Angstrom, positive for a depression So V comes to 3.1 Angstrom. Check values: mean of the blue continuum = 6.63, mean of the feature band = 6.93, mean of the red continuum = 9.59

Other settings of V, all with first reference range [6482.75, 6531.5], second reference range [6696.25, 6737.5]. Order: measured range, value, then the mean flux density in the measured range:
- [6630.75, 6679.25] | 2.63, 6.82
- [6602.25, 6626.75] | 0.83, 6.83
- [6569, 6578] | 0.48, 6.56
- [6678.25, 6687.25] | 0.81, 6.65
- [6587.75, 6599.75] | 0.25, 6.85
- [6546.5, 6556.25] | -1.07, 7.6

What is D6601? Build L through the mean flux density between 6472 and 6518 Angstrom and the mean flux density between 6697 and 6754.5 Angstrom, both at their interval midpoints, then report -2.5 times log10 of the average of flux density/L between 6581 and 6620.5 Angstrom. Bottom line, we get -0.07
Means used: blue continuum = 6.75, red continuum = 7.21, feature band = 7.45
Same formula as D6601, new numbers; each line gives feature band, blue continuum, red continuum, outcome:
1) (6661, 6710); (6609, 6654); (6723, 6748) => 0.03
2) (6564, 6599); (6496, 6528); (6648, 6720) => -0.19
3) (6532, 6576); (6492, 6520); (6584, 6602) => -0.17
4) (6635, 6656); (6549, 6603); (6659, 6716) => 0.12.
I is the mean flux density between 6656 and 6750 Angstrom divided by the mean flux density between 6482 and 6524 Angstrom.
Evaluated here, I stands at 1.05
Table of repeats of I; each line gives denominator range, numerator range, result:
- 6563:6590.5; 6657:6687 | 0.77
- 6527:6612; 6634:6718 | 0.87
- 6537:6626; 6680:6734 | 0.92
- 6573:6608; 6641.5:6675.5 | 0.89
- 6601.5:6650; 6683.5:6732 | 1.07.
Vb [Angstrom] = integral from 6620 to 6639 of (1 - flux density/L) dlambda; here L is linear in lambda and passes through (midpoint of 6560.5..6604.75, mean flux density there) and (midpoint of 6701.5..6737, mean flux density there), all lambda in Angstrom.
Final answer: 2.9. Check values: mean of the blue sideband 8.55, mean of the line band 6.94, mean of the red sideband 7.52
